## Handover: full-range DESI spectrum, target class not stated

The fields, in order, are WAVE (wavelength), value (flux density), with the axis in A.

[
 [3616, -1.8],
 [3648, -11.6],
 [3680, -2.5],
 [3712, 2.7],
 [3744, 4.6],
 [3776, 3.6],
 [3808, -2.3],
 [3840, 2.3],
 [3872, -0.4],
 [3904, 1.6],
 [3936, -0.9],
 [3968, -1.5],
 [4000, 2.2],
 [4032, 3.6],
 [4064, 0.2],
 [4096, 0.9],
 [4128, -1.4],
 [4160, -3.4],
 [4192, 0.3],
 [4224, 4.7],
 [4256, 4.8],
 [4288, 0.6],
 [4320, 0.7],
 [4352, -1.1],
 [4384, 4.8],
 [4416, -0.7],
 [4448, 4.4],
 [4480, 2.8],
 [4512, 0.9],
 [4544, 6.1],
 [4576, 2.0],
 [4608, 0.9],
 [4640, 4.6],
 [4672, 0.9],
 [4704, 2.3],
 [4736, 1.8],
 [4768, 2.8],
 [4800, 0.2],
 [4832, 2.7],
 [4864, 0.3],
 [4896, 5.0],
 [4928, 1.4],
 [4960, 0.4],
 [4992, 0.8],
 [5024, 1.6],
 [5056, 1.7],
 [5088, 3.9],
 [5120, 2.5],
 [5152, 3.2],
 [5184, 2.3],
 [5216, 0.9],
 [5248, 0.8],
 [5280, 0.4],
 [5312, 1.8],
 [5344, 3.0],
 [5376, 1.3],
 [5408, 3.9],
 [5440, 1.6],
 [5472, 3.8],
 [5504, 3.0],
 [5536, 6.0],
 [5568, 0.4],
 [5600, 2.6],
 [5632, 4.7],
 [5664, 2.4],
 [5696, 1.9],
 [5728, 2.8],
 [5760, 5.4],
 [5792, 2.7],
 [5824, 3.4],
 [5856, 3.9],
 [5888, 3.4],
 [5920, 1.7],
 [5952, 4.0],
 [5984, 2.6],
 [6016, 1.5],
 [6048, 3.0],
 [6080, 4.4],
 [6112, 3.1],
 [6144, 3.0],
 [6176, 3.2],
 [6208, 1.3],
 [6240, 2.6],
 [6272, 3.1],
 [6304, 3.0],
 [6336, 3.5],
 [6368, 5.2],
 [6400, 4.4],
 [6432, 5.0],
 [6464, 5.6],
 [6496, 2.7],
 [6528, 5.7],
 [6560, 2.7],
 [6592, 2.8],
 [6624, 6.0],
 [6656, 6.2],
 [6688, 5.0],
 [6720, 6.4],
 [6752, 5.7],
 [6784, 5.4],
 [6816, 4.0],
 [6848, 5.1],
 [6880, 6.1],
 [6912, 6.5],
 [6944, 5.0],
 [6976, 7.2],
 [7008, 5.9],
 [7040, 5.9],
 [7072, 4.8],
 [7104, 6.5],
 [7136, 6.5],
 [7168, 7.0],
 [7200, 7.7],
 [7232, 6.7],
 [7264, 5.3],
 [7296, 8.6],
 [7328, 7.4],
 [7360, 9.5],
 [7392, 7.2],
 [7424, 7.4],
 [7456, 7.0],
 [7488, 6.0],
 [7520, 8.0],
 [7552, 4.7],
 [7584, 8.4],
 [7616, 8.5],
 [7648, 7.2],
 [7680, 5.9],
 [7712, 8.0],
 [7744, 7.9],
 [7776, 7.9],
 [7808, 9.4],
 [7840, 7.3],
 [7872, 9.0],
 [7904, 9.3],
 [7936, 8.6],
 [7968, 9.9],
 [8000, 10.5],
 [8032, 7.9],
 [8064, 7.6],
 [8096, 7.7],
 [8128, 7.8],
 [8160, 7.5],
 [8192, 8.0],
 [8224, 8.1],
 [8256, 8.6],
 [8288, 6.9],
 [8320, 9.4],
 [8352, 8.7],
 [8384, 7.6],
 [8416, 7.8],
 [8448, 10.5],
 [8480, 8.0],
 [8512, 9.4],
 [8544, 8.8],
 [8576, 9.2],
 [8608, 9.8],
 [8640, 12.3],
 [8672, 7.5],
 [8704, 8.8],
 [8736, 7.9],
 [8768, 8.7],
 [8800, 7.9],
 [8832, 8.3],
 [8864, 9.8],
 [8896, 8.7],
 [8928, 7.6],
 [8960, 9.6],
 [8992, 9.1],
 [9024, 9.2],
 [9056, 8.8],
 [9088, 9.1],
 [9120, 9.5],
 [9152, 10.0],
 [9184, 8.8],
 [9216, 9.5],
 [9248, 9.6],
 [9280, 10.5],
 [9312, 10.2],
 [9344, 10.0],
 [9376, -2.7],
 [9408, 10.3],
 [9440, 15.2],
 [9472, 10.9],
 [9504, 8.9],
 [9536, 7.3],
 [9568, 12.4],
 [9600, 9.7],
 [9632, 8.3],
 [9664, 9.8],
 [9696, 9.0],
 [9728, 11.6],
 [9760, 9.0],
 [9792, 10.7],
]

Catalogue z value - 0.72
